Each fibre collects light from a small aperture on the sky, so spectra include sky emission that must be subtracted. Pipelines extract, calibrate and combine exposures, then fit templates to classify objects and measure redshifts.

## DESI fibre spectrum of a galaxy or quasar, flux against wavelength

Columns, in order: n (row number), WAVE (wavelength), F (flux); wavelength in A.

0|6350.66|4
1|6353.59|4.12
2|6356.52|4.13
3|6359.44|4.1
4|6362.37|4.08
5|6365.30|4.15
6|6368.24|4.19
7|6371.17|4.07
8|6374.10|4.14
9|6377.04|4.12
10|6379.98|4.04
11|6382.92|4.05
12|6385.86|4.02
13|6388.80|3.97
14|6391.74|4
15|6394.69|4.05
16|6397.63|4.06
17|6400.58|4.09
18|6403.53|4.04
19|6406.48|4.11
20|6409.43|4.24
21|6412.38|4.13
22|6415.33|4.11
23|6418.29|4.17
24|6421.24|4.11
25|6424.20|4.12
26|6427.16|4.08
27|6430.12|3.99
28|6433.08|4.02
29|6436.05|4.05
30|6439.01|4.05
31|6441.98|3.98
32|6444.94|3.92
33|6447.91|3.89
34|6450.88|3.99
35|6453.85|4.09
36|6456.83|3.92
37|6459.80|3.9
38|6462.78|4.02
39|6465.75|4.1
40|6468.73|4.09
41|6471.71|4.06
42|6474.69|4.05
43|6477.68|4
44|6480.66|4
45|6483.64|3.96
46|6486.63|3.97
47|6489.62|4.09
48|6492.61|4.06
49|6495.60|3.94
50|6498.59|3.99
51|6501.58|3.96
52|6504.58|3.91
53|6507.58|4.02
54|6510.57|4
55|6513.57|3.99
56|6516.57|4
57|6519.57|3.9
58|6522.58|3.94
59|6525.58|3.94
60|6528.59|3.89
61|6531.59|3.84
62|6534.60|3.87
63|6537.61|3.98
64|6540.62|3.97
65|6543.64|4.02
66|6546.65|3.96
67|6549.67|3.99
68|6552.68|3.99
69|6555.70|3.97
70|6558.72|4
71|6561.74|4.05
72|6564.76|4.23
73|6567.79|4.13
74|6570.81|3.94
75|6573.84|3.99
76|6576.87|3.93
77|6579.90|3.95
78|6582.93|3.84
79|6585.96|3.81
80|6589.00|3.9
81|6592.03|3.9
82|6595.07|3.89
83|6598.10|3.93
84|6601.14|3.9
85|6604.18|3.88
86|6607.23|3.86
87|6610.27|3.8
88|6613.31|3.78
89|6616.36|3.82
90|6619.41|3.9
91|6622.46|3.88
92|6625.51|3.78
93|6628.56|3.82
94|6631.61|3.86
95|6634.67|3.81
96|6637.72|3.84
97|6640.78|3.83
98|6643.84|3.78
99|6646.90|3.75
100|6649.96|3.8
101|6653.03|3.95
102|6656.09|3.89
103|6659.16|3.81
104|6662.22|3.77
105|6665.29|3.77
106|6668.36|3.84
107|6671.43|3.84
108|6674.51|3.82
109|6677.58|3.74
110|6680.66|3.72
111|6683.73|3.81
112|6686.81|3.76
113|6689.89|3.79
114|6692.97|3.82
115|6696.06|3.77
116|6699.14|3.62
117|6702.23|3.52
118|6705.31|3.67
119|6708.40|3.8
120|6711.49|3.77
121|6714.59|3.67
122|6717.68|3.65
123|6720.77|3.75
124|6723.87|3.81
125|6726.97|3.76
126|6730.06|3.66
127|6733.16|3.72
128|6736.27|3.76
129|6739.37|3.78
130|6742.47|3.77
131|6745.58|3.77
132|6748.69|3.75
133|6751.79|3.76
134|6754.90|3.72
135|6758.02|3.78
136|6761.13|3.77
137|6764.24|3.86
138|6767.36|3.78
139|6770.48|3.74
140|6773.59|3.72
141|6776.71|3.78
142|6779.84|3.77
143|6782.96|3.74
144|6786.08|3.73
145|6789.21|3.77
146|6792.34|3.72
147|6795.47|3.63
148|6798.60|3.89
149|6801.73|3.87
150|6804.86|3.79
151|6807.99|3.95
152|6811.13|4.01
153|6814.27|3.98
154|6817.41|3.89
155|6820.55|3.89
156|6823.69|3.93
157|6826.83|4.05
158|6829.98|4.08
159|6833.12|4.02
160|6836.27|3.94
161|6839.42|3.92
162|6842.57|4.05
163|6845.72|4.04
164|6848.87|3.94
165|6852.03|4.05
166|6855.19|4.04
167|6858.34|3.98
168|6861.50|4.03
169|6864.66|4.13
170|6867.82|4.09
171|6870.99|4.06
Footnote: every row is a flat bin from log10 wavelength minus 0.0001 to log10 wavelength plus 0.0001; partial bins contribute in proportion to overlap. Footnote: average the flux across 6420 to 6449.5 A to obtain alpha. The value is 4.02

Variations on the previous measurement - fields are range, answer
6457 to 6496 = 4.02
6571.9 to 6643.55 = 3.86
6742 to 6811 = 3.78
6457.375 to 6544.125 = 3.98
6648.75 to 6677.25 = 3.83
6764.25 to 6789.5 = 3.76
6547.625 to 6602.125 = 3.96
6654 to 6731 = 3.76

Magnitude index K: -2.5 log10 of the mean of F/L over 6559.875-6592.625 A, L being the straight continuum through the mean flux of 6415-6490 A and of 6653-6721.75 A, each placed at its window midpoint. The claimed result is -0.024 mag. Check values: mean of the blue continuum 4.03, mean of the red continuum 3.76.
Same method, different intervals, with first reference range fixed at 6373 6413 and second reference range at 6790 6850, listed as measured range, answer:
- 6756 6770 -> 0.04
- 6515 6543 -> 0.03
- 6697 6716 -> 0.08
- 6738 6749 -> 0.05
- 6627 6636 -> 0.04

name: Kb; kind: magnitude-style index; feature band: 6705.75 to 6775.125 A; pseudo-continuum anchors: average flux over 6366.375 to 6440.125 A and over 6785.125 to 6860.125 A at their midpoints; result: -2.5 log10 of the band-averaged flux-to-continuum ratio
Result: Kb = 0.06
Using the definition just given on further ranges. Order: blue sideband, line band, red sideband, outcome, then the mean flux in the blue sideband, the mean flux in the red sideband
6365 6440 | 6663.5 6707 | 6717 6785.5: 0.02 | 4.08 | 3.76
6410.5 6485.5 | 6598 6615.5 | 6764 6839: 0.03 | 4.03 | 3.86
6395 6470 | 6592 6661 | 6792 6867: 0.04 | 4.05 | 3.96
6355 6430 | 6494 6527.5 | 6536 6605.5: 0.01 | 4.09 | 3.96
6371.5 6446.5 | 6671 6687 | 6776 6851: 0.05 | 4.07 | 3.89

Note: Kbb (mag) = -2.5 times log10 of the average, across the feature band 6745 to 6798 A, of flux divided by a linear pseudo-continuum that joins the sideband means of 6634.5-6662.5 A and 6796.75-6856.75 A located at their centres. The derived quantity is 0.05 mag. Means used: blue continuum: 3.83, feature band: 3.75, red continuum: 3.96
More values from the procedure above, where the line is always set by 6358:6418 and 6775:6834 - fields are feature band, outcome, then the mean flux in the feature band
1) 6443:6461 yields 0.027 mag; 3.95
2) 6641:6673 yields 0.035 mag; 3.82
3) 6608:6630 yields 0.038 mag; 3.83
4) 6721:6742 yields 0.044 mag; 3.75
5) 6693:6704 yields 0.075 mag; 3.66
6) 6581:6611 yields 0.029 mag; 3.87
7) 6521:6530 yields 0.026 mag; 3.92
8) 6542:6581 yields -0.004 mag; 4.01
